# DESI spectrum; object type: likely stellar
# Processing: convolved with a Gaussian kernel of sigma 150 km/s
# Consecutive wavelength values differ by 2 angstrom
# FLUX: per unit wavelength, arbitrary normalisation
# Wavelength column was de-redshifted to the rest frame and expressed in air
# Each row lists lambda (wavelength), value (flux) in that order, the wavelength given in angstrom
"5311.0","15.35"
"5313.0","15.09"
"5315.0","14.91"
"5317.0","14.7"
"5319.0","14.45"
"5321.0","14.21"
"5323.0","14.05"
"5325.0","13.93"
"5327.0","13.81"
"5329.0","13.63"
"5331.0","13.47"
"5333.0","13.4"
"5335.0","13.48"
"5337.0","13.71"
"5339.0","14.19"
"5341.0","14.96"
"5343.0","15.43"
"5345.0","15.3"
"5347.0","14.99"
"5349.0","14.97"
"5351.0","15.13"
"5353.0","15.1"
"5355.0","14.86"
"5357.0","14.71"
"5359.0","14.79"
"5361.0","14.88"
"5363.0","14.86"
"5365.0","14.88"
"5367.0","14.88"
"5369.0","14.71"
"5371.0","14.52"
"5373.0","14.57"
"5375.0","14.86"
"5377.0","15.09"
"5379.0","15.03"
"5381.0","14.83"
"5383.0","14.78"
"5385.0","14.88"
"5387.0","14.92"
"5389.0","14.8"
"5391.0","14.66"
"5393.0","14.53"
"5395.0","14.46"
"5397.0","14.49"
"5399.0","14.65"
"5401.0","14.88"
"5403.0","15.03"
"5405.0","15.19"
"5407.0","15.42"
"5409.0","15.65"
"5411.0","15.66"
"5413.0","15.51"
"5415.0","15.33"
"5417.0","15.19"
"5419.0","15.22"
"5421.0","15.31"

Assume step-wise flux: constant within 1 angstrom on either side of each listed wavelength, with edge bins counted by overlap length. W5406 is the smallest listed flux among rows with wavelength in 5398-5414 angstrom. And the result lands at 14.65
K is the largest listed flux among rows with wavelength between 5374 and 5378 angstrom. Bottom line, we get 15.09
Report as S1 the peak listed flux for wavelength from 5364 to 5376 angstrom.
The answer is 14.88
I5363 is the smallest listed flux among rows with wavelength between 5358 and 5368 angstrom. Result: 14.79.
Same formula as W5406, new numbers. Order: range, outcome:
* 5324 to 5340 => 13.4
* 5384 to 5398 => 14.46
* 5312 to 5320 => 14.45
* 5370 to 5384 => 14.52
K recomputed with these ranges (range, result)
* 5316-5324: 14.7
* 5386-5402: 14.92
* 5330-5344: 15.43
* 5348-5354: 15.13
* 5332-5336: 13.48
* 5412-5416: 15.51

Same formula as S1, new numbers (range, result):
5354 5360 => 14.86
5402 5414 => 15.66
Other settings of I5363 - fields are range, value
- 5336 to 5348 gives 13.71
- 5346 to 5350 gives 14.97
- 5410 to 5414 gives 15.51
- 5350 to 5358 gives 14.71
